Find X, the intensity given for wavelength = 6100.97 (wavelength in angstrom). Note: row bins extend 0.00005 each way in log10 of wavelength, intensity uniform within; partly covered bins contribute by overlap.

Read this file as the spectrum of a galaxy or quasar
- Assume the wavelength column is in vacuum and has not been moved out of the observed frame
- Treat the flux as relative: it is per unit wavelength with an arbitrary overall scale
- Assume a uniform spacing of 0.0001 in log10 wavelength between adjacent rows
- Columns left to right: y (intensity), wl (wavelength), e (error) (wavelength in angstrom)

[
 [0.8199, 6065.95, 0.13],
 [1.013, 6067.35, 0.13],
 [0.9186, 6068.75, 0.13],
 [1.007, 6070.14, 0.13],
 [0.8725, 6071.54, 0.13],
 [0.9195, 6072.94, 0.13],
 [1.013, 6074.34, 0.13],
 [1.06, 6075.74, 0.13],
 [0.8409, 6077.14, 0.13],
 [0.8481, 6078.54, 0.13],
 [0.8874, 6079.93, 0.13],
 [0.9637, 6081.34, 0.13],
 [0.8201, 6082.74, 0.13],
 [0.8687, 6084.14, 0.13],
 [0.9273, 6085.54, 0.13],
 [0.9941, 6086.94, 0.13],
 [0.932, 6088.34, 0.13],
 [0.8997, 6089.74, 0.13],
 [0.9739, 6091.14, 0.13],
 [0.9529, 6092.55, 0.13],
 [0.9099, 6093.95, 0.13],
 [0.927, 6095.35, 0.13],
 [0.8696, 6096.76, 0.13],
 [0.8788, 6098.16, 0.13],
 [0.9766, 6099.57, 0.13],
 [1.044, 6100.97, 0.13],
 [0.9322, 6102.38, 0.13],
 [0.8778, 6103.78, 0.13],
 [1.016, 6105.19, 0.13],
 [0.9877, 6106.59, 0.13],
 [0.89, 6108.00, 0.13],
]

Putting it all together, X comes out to 1.044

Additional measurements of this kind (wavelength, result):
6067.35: 1.013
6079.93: 0.8874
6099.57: 0.9766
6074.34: 1.013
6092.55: 0.9529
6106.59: 0.9877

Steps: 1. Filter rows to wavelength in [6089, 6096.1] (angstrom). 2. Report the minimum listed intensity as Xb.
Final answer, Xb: 0.8997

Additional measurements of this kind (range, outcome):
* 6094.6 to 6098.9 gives 0.8696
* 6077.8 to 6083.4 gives 0.8201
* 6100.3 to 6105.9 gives 0.8778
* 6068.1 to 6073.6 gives 0.8725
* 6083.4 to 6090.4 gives 0.8687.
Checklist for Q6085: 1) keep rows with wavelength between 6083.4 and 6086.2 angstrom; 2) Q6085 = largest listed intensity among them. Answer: 0.9273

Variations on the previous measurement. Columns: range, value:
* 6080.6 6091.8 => 0.9941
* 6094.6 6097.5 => 0.927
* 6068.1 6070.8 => 1.007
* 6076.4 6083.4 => 0.9637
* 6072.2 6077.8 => 1.06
